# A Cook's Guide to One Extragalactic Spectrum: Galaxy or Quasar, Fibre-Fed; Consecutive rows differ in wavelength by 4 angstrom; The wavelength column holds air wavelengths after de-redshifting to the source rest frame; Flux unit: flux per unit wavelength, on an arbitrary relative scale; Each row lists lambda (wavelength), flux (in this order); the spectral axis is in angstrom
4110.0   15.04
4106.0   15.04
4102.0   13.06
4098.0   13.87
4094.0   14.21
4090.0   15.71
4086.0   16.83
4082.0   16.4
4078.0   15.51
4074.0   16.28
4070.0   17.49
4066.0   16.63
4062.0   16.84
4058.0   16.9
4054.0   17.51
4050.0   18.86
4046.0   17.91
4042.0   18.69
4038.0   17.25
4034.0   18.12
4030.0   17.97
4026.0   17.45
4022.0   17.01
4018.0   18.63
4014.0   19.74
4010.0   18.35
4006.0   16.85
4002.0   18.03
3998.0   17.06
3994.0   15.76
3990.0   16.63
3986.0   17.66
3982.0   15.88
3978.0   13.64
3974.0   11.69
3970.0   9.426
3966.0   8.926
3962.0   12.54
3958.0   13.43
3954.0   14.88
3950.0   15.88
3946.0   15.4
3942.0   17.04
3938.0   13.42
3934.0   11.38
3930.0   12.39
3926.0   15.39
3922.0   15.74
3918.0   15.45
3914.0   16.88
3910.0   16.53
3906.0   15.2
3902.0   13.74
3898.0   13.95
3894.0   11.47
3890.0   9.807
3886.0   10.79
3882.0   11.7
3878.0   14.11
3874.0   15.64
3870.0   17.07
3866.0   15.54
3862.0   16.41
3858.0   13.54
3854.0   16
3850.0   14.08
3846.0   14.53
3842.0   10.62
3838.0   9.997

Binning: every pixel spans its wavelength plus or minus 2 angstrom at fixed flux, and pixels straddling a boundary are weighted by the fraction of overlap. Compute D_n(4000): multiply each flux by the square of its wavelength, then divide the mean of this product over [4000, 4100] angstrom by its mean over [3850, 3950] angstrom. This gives 1.3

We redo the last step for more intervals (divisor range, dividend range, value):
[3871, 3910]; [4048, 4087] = 1.40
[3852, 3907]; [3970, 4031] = 1.27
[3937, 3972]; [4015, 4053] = 1.40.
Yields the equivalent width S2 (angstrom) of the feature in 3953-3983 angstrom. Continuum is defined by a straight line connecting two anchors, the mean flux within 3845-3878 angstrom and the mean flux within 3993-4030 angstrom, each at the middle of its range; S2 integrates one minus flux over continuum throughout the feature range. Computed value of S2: 8.2 angstrom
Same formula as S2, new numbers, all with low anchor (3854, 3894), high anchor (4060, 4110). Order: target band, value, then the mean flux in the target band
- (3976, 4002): -2.5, 16.3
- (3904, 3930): -2.6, 15.6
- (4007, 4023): -3.6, 18.4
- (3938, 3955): -1.3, 15.6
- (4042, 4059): -2.9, 18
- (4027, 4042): -2.6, 17.9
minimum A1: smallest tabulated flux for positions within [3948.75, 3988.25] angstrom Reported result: 8.926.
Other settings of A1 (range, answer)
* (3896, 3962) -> 11.38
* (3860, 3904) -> 9.807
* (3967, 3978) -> 9.426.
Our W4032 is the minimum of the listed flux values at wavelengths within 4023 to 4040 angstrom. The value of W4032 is 17.25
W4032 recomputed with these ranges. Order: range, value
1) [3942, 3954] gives 14.88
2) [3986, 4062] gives 15.76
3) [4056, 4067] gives 16.63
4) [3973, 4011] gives 11.69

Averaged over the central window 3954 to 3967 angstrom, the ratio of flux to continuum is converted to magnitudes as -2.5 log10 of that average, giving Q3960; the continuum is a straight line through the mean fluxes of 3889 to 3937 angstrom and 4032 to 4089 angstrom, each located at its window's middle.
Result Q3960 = 0.22 mag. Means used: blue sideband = 14.1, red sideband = 17.2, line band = 12.3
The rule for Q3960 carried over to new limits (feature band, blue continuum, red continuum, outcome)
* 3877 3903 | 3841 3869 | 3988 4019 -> 0.26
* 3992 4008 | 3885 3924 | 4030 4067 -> -0.03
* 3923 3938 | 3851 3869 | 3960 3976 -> -0.08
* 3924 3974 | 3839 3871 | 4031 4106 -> 0.16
